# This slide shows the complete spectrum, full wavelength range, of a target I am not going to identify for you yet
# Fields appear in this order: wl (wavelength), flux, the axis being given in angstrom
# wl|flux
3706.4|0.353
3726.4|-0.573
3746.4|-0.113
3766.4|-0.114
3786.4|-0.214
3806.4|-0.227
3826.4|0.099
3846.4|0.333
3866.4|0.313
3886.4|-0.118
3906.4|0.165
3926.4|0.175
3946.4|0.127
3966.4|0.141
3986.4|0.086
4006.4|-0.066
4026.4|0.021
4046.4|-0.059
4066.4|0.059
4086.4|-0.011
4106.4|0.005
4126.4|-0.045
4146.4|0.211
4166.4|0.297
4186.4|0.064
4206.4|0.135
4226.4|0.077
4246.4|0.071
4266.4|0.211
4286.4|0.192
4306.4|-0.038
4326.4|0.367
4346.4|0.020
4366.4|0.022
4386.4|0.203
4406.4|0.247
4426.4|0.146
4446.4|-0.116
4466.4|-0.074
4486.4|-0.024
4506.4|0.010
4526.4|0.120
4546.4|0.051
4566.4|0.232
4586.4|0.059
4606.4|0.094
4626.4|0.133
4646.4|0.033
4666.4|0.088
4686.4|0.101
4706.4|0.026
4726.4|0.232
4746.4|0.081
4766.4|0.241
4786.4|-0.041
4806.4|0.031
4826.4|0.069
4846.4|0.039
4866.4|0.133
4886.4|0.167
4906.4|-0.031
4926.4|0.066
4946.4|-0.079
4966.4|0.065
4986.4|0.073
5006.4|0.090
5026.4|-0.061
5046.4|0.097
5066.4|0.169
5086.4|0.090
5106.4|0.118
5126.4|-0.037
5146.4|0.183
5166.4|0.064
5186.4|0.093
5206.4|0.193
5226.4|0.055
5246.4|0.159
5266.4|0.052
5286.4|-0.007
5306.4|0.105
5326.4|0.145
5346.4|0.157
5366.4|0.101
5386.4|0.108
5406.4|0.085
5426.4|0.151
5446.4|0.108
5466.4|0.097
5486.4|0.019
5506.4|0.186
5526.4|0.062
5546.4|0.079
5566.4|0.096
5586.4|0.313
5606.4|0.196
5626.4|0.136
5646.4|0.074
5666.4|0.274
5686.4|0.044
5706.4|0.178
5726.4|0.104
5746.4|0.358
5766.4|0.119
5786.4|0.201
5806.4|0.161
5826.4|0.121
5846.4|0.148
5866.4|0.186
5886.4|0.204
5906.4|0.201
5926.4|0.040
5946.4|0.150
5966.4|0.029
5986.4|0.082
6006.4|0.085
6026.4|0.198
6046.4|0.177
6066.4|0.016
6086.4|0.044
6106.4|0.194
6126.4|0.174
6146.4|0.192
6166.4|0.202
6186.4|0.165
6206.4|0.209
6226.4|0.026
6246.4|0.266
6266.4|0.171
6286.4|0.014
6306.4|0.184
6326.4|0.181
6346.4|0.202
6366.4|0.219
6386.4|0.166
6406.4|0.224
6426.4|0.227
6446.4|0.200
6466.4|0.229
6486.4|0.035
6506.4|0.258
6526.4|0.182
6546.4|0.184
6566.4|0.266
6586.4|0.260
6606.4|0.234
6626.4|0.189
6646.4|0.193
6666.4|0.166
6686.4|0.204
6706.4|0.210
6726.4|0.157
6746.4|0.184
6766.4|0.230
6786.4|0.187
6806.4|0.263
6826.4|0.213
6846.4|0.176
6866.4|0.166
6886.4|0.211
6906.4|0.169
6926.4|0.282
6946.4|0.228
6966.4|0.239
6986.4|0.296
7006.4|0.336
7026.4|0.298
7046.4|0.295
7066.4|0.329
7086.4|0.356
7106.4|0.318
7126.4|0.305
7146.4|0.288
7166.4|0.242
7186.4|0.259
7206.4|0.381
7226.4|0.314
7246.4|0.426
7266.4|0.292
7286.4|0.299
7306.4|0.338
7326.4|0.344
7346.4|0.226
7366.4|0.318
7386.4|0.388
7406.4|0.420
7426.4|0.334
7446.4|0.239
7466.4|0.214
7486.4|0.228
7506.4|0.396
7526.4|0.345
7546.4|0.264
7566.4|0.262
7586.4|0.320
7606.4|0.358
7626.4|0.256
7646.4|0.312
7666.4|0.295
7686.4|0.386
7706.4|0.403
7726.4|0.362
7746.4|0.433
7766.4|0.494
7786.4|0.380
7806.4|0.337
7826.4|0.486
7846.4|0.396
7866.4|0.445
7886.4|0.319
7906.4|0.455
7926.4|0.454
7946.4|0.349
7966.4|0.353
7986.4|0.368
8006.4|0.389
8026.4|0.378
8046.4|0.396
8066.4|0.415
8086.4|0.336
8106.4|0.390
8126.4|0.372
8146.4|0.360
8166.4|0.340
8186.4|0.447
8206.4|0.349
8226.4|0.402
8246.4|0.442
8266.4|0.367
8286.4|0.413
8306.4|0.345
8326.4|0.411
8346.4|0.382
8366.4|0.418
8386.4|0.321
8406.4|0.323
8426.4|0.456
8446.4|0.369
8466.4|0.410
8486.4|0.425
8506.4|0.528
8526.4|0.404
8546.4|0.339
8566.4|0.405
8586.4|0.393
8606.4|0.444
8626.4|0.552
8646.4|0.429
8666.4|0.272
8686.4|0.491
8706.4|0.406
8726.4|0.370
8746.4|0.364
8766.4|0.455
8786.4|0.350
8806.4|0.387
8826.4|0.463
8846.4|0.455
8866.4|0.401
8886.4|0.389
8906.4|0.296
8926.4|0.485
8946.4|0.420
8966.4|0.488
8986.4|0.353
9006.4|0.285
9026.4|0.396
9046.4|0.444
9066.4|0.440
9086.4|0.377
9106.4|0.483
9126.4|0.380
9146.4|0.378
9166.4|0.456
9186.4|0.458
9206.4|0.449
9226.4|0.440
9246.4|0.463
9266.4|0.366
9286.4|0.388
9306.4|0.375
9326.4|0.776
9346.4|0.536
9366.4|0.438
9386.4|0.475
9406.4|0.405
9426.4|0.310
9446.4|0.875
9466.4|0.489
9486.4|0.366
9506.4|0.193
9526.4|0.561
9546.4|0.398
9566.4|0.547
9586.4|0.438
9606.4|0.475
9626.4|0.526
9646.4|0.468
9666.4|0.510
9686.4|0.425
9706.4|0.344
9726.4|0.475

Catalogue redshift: 0.74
